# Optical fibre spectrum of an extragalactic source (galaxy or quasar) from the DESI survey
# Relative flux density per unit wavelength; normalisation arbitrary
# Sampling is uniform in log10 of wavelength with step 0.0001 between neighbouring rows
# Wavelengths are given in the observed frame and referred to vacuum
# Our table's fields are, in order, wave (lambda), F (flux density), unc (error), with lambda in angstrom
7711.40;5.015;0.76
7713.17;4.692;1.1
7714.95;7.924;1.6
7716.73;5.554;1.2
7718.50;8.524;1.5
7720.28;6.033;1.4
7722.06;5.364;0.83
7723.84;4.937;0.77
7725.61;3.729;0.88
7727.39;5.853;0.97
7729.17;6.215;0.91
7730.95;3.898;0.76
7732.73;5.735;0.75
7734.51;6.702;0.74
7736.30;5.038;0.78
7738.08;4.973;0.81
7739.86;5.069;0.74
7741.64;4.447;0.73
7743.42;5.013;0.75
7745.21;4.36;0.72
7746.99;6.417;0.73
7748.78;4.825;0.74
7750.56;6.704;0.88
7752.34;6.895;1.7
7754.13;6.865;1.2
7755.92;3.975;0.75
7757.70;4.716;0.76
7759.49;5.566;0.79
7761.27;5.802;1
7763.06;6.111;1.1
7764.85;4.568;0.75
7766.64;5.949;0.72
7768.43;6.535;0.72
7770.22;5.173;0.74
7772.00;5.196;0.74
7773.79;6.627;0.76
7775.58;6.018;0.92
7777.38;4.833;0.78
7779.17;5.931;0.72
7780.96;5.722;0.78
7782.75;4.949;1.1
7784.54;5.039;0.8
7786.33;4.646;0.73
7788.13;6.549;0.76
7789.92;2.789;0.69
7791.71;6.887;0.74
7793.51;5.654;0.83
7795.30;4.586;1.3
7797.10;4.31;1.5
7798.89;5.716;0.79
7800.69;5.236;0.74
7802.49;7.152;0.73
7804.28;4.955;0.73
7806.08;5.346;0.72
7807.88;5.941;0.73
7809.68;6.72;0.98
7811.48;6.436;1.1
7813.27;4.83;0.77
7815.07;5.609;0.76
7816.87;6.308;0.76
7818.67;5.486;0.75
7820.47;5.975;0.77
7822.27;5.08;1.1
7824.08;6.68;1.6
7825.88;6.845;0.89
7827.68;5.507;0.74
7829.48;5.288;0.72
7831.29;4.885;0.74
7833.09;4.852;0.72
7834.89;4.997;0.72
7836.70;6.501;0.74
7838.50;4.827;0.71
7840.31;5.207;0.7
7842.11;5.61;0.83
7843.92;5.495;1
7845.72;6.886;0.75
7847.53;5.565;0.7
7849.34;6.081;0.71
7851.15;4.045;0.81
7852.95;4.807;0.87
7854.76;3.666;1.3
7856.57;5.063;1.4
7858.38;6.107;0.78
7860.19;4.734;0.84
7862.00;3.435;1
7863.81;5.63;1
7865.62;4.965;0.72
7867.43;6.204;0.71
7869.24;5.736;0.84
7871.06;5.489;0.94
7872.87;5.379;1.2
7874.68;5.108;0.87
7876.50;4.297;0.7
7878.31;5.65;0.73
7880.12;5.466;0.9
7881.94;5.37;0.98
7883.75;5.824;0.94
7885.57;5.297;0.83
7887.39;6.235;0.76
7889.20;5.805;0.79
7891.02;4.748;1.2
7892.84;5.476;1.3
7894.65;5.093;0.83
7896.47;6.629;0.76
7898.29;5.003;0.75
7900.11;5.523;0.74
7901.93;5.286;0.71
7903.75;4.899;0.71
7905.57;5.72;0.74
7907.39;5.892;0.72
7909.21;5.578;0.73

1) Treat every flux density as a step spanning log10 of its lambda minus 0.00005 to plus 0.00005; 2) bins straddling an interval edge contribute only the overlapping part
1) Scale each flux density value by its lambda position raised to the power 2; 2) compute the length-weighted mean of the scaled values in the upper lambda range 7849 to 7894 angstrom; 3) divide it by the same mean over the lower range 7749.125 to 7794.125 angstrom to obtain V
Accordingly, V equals 0.96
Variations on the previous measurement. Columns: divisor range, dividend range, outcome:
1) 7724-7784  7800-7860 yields 1.04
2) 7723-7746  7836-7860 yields 1.08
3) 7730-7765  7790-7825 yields 1.06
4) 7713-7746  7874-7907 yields 1.03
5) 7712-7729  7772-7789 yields 0.97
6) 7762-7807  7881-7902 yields 1.04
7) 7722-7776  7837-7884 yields 0.99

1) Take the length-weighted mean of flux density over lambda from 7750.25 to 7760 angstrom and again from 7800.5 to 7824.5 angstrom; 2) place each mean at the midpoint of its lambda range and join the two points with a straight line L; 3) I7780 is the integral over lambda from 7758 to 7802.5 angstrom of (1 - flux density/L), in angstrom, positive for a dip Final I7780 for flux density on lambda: 2.5 angstrom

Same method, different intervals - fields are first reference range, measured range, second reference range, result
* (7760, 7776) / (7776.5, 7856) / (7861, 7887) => 1.2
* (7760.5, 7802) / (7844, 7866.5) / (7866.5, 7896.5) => 1.5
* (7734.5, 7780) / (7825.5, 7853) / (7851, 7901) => -0.6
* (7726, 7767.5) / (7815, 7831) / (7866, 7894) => -1.1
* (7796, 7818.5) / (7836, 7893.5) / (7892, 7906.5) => 2.2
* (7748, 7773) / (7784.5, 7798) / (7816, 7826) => 1.8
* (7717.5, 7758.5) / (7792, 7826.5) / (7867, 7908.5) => -1.6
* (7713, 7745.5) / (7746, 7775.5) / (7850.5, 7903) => -1.6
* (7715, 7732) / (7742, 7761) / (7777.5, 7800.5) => -0.1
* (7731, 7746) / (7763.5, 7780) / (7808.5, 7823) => -0.8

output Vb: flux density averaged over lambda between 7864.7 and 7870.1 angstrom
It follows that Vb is 5.64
